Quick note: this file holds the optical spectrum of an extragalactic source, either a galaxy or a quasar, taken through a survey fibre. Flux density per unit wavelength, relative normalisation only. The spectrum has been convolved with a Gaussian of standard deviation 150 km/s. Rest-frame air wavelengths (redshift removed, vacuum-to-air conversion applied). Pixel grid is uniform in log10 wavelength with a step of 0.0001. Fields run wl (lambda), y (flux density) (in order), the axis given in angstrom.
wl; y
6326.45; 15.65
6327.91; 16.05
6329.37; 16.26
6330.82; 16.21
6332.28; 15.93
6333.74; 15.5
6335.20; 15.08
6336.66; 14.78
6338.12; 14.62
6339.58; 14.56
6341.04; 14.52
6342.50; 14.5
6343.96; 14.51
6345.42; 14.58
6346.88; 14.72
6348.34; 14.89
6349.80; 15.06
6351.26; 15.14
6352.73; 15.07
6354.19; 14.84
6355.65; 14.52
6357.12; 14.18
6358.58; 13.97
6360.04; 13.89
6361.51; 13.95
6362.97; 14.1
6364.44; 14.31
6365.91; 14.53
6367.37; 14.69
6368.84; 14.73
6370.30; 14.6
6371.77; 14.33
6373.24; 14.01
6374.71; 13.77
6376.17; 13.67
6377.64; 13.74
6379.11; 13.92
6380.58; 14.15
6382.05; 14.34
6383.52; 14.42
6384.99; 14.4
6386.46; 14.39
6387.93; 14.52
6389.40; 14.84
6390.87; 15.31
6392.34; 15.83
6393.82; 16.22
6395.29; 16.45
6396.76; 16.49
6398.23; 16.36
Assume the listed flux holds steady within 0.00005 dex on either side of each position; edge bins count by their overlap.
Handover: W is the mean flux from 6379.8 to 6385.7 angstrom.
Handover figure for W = 14.3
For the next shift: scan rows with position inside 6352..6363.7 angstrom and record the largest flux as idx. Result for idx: 15.07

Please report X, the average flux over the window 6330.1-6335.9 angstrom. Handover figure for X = 15.7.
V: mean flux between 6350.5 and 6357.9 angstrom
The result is 14.7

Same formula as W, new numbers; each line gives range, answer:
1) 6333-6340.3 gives 14.9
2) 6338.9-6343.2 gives 14.5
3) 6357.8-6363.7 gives 14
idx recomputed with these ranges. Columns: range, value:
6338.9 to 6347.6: 14.72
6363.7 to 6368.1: 14.69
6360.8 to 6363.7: 14.1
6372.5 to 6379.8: 14.01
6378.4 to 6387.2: 14.42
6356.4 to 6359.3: 14.18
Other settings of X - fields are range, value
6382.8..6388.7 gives 14.4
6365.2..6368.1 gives 14.6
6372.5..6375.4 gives 13.9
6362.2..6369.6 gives 14.5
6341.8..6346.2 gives 14.5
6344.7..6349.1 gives 14.7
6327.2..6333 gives 16.1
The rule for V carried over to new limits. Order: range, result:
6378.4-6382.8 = 14.1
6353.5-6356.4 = 14.7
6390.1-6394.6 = 15.8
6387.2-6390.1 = 14.7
